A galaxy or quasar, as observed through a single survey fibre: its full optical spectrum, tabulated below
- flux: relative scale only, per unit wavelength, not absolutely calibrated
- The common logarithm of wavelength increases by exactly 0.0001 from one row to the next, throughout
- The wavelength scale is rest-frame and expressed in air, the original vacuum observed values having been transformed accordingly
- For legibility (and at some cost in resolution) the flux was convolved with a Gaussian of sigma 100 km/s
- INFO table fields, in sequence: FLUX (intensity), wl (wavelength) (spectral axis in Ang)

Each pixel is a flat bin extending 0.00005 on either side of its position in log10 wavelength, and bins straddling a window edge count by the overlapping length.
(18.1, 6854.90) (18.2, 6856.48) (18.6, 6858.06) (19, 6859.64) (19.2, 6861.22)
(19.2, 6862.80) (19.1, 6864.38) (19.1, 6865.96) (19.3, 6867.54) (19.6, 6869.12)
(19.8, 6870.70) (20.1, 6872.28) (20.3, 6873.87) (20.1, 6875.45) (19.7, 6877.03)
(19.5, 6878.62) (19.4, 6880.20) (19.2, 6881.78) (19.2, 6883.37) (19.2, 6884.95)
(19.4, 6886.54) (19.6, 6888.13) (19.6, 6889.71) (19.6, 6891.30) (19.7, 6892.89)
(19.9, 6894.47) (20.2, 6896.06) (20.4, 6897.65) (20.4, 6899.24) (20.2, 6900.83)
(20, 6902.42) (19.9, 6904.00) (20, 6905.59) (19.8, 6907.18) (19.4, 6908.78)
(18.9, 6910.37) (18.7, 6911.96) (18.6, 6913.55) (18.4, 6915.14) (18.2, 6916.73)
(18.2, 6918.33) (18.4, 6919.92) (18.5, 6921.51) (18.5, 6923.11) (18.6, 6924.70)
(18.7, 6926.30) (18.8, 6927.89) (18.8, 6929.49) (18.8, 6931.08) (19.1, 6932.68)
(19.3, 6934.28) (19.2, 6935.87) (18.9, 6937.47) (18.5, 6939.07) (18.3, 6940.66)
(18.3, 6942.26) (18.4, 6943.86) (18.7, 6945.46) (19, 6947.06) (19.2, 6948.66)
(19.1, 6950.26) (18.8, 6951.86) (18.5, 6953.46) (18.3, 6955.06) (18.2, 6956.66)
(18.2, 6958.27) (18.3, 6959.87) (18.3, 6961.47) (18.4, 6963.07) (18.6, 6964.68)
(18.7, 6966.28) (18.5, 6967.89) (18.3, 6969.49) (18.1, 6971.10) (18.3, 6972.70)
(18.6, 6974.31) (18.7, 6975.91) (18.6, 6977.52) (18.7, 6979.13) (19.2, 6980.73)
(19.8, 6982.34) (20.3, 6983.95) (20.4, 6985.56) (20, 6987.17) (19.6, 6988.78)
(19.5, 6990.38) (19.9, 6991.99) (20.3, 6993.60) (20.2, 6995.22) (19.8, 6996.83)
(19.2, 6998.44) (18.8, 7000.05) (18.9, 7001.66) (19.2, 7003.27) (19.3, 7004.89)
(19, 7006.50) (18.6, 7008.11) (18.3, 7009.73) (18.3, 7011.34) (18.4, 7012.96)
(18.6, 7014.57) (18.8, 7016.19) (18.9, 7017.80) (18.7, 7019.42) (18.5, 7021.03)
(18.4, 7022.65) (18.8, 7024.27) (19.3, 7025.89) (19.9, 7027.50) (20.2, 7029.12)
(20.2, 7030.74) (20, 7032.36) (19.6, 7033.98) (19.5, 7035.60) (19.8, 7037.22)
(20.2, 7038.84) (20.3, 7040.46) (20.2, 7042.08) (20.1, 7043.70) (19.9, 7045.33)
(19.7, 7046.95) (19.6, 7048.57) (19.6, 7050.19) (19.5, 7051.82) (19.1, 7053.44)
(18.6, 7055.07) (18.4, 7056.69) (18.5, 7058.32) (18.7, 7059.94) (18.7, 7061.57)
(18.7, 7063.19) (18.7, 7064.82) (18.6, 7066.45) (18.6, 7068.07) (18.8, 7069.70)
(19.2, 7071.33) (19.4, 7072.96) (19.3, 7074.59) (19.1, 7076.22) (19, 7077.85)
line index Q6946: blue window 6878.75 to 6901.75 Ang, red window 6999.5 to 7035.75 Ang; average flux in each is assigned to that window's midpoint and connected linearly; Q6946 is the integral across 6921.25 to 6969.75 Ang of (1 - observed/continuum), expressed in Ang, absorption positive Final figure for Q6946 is 1.9 Ang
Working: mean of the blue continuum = 19.7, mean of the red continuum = 19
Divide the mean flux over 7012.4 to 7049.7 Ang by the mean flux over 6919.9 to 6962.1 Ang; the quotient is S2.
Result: 1.0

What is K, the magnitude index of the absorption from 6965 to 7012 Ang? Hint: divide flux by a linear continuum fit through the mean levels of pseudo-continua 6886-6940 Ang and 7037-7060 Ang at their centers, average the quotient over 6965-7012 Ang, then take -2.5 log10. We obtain 0.01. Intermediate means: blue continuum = 19.2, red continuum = 19.5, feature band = 19.1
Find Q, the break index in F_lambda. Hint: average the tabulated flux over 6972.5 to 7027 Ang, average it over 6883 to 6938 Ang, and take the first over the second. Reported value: 0.99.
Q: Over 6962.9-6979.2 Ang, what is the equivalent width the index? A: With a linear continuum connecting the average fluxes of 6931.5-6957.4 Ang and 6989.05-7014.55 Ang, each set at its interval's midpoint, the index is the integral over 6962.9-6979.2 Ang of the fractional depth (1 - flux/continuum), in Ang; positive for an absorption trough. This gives 0.4 Ang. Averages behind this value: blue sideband 18.7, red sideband 19.2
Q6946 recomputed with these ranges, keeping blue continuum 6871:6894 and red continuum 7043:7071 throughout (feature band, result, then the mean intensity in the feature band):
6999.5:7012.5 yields 0.3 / 18.8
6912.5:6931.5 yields 0.9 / 18.5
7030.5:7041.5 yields -0.5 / 19.9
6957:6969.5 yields 0.6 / 18.4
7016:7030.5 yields 0.0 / 19.1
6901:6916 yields 0.2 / 19.3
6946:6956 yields 0.3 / 18.8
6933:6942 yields 0.3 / 18.8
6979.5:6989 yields -0.3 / 19.8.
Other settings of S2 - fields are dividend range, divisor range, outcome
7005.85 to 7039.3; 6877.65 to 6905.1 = 0.97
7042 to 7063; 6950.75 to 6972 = 1.04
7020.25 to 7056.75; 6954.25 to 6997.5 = 1.03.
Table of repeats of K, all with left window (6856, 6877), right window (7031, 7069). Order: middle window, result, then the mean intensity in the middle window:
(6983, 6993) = -0.03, 20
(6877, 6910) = -0.02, 19.7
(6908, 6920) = 0.04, 18.6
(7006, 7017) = 0.05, 18.6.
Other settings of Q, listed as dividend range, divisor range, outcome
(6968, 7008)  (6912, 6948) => 1.03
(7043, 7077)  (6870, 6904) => 0.96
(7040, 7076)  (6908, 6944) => 1.03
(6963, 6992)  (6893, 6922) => 0.98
